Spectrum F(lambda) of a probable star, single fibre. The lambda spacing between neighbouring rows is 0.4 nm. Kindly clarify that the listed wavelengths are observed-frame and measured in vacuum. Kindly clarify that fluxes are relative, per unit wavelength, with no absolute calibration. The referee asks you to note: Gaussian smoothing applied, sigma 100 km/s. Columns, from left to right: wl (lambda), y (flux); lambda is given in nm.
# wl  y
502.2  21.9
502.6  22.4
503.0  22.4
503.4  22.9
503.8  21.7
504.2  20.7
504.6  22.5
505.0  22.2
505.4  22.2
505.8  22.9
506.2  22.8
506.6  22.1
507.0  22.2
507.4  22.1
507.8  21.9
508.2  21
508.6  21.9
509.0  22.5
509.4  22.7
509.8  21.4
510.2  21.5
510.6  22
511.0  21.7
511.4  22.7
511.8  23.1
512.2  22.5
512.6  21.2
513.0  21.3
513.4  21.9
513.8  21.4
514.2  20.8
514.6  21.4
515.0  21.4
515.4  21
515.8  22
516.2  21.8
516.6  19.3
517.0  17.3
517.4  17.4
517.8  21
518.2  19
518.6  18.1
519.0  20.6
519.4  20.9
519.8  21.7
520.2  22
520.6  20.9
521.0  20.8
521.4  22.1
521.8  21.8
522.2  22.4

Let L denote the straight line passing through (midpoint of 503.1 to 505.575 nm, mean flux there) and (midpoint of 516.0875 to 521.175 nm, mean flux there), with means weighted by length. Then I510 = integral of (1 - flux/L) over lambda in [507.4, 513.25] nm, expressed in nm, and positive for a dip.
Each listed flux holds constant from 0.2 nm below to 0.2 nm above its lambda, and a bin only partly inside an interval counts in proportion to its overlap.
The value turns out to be -0.21 nm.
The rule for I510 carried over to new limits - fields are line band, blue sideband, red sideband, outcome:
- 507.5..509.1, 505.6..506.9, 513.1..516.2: 0.04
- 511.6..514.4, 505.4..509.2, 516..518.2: -0.17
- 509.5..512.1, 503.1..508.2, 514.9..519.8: -0.11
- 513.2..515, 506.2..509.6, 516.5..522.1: -0.02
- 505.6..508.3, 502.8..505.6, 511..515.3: -0.02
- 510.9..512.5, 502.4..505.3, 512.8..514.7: -0.07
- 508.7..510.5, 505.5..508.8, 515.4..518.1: -0.04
